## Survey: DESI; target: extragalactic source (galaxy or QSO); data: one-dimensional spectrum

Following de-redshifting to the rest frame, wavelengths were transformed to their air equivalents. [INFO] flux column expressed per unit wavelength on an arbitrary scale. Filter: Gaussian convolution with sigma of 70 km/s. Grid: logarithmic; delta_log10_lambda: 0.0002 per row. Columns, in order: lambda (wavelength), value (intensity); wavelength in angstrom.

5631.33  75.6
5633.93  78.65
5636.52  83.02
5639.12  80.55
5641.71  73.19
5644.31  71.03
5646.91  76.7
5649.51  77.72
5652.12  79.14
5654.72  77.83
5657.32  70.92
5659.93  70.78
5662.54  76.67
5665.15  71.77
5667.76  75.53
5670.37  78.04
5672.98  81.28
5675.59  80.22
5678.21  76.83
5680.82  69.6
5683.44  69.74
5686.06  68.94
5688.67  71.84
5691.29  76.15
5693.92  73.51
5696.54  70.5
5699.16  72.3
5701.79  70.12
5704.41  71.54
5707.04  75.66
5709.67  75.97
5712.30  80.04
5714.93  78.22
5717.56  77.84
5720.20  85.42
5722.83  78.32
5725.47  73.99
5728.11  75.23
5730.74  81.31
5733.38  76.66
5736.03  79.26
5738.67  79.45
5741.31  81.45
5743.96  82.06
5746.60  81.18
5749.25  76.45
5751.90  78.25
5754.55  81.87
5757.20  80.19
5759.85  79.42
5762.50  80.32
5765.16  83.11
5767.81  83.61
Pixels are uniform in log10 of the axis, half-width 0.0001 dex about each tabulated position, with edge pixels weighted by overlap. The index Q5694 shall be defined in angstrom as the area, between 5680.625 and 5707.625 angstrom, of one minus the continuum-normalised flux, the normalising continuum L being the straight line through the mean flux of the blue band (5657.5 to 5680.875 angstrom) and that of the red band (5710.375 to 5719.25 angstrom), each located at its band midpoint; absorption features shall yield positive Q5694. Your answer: 2.0 angstrom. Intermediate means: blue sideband 75.7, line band 71.8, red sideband 78.8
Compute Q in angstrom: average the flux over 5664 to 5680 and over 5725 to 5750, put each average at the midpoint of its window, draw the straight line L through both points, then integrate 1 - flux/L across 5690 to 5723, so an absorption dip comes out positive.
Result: 0.99 angstrom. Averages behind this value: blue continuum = 77.1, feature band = 75.7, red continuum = 78.9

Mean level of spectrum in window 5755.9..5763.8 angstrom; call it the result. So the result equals 80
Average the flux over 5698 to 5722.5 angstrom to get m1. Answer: 76.5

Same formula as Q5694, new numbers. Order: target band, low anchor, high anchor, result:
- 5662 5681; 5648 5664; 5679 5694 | -0.80 angstrom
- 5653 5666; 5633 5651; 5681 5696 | 0.23 angstrom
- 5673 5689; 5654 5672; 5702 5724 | 0.42 angstrom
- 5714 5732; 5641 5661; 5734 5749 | 0.10 angstrom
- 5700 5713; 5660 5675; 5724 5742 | 0.51 angstrom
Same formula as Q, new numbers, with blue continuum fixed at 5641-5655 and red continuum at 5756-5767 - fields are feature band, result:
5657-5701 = 2.0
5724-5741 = 0.4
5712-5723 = -0.2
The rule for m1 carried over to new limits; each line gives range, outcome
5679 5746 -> 75.9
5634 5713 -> 74.9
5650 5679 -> 76.3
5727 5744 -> 79.2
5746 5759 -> 79.5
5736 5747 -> 80.8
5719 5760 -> 79.4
